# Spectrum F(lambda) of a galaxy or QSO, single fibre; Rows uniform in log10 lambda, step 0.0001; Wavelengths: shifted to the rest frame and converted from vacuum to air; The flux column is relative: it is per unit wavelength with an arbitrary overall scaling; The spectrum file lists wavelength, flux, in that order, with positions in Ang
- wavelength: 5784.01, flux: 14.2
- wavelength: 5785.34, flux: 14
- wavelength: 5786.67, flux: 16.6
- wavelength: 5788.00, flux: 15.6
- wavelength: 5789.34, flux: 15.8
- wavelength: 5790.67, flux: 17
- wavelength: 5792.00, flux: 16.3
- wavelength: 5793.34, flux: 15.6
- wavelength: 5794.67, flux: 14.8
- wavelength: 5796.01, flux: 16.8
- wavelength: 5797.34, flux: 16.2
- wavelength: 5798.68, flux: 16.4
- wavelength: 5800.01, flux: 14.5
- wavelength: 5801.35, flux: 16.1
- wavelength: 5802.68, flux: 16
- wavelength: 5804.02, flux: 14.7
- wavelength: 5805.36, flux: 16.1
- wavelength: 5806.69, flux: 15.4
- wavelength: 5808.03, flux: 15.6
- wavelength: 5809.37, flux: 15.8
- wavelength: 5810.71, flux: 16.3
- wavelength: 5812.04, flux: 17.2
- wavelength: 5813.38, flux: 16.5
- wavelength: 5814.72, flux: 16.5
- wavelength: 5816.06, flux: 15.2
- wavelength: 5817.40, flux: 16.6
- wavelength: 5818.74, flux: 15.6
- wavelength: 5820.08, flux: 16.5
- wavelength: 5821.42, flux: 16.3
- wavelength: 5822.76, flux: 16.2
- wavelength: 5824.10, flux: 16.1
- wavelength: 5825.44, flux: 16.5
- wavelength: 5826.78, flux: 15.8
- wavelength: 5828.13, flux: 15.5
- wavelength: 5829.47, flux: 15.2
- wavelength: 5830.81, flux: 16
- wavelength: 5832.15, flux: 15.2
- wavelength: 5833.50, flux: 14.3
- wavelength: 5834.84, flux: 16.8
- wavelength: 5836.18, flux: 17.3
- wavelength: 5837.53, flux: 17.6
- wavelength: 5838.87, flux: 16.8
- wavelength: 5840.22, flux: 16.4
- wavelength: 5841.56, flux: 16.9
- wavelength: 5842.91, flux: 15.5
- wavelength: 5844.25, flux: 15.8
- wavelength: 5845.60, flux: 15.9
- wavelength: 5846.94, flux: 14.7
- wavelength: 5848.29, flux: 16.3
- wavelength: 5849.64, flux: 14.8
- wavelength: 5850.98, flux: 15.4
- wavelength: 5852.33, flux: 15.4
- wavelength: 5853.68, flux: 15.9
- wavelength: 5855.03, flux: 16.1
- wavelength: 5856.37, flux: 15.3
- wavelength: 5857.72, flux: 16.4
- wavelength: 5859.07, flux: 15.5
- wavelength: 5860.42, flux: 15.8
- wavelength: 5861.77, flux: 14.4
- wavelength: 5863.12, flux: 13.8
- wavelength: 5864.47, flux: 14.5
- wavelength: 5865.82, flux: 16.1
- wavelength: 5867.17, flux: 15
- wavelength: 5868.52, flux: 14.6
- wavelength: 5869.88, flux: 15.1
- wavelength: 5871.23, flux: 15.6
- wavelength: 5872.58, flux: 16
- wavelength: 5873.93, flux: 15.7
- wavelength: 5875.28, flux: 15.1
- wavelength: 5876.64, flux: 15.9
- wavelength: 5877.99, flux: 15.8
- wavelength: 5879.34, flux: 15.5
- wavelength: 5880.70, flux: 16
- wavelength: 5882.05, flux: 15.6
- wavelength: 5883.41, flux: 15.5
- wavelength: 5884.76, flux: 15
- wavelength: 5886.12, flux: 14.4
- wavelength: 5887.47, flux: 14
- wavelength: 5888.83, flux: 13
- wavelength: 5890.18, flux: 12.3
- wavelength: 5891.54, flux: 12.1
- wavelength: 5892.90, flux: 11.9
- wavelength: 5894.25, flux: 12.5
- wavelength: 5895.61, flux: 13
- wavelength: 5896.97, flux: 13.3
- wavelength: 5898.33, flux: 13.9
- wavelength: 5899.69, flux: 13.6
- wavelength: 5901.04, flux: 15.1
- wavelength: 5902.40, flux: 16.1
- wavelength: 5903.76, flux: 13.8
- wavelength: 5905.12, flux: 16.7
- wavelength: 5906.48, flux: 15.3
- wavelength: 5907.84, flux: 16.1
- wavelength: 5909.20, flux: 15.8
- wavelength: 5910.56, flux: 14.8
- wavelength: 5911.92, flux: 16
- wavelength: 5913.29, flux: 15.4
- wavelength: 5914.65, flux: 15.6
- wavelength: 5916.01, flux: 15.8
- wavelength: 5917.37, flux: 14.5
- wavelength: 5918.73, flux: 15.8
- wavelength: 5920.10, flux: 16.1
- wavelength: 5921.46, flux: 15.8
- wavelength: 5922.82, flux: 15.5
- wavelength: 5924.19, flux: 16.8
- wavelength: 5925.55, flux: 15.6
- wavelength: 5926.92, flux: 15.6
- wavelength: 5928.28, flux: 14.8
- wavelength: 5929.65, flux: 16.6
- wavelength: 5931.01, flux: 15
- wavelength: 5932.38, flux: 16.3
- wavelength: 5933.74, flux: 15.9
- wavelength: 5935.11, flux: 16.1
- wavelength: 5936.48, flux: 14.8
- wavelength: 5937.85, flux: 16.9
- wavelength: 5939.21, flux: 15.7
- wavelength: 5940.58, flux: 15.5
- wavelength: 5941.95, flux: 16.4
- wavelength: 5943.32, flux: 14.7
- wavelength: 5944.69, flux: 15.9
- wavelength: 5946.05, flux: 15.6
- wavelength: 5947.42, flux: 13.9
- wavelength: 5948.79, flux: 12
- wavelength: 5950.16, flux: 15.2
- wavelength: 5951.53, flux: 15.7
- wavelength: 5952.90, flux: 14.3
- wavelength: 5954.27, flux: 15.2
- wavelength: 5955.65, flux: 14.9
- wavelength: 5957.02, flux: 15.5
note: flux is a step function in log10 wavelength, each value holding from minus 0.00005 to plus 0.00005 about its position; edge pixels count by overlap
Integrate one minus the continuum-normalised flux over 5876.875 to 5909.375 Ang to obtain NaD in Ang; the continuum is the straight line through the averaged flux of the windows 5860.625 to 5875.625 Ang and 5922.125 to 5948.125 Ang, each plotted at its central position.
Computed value 1.9 Ang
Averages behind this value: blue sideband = 15.1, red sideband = 15.7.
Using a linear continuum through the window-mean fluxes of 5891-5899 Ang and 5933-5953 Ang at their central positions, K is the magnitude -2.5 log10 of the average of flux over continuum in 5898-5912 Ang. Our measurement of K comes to -0.145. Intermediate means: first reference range 12.8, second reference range 15.3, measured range 15.2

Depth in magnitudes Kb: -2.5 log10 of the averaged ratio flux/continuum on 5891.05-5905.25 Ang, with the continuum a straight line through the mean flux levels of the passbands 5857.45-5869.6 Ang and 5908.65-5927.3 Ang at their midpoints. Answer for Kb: 0.13 mag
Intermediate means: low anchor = 15.1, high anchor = 15.6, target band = 13.7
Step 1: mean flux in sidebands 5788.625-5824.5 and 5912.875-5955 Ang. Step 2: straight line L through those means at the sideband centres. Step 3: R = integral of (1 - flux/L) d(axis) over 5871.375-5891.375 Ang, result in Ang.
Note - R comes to 1.0 Ang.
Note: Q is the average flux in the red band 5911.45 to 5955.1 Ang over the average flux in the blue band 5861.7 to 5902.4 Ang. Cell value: 1.07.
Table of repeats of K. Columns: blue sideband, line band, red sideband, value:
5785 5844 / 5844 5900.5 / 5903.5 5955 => 0.066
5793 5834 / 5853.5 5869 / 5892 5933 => 0.015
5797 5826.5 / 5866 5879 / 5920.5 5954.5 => 0.020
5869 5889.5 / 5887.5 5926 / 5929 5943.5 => 0.059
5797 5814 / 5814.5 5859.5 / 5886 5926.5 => -0.029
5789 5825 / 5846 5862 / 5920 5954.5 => 0.019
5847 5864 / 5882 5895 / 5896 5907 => 0.103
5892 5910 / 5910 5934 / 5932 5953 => -0.058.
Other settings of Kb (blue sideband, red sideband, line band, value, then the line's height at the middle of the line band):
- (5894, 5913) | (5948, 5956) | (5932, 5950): -0.06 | 14.6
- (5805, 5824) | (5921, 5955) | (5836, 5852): -0.01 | 16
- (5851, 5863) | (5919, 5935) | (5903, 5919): 0.02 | 15.8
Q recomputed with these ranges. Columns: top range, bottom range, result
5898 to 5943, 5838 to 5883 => 1.00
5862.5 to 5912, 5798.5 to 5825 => 0.92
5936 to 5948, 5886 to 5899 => 1.20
